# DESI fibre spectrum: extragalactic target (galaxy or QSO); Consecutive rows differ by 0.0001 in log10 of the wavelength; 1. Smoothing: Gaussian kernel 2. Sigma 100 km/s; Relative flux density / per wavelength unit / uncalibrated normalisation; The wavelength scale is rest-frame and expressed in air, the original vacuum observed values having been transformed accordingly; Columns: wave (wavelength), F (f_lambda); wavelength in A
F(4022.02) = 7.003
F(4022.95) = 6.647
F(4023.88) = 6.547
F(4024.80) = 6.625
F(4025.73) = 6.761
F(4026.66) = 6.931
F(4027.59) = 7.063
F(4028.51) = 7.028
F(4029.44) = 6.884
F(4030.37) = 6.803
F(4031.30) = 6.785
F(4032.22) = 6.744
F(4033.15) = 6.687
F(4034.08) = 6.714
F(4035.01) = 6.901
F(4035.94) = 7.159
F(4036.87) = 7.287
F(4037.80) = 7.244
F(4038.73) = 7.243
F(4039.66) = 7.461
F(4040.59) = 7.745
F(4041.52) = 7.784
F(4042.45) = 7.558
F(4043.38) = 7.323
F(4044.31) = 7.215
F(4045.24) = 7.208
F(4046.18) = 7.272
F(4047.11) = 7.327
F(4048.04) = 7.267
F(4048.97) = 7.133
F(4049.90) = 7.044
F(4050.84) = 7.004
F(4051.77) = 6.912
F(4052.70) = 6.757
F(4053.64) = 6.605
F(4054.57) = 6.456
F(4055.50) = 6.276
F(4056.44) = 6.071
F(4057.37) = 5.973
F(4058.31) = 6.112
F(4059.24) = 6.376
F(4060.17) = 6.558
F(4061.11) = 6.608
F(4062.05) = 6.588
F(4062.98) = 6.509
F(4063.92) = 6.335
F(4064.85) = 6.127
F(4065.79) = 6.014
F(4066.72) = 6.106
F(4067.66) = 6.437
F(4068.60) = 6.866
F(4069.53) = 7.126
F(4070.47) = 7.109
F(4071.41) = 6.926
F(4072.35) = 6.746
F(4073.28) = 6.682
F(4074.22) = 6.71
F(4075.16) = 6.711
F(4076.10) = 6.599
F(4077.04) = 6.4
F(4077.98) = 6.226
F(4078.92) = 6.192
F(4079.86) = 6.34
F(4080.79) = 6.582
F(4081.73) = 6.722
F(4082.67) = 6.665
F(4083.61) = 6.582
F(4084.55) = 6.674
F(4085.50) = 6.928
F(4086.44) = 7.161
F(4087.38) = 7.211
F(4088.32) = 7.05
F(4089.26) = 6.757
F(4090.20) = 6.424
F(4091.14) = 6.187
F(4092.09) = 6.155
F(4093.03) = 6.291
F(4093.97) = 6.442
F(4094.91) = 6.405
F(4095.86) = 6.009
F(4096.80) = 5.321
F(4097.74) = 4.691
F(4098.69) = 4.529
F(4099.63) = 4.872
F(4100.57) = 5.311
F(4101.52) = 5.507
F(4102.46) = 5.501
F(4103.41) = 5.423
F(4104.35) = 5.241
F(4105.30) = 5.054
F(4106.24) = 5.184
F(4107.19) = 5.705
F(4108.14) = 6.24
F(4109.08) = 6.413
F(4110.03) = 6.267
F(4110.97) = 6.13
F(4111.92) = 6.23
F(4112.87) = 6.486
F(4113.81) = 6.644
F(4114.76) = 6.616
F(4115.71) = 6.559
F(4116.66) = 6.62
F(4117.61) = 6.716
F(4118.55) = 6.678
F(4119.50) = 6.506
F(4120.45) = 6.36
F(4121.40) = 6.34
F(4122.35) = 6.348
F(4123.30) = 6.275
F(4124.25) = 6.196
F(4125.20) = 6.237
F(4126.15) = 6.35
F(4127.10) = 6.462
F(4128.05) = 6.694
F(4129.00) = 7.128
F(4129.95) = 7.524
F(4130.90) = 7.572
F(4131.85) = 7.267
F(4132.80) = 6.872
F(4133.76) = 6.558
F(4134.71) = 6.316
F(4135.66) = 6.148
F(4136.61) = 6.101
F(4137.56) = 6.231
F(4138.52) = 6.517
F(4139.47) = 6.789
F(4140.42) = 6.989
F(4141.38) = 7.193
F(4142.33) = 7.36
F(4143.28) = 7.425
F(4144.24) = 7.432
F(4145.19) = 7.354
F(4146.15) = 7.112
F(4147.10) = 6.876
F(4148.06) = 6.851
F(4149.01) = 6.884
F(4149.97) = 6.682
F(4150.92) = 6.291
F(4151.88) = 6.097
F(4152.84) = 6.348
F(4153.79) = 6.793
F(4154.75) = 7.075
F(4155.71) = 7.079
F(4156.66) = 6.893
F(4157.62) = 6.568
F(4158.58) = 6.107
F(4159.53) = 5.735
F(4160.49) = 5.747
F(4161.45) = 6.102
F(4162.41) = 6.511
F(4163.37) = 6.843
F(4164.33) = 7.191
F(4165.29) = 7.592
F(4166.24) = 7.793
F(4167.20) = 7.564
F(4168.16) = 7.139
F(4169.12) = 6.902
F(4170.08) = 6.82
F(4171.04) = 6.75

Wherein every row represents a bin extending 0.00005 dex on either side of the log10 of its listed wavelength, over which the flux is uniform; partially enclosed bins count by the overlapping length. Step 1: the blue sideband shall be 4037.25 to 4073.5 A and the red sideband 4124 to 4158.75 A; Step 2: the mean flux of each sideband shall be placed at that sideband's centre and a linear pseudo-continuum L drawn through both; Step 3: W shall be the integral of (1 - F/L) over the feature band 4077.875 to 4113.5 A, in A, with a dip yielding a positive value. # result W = 3.8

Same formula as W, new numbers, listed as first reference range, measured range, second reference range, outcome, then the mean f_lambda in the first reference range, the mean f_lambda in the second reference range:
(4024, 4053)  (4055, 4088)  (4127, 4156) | 2.2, 7.09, 6.84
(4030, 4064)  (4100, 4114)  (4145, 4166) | 2.0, 6.9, 6.67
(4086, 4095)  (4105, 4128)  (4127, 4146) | 1.7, 6.62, 6.91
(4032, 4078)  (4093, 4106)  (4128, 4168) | 2.6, 6.81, 6.82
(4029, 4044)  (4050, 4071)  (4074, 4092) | 1.1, 7.15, 6.62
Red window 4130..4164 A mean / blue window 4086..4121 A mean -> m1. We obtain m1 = 1.1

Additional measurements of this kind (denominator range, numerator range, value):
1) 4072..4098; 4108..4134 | 1.02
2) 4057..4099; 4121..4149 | 1.05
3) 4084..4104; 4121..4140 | 1.09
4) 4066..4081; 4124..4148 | 1.04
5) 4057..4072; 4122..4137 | 1.02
